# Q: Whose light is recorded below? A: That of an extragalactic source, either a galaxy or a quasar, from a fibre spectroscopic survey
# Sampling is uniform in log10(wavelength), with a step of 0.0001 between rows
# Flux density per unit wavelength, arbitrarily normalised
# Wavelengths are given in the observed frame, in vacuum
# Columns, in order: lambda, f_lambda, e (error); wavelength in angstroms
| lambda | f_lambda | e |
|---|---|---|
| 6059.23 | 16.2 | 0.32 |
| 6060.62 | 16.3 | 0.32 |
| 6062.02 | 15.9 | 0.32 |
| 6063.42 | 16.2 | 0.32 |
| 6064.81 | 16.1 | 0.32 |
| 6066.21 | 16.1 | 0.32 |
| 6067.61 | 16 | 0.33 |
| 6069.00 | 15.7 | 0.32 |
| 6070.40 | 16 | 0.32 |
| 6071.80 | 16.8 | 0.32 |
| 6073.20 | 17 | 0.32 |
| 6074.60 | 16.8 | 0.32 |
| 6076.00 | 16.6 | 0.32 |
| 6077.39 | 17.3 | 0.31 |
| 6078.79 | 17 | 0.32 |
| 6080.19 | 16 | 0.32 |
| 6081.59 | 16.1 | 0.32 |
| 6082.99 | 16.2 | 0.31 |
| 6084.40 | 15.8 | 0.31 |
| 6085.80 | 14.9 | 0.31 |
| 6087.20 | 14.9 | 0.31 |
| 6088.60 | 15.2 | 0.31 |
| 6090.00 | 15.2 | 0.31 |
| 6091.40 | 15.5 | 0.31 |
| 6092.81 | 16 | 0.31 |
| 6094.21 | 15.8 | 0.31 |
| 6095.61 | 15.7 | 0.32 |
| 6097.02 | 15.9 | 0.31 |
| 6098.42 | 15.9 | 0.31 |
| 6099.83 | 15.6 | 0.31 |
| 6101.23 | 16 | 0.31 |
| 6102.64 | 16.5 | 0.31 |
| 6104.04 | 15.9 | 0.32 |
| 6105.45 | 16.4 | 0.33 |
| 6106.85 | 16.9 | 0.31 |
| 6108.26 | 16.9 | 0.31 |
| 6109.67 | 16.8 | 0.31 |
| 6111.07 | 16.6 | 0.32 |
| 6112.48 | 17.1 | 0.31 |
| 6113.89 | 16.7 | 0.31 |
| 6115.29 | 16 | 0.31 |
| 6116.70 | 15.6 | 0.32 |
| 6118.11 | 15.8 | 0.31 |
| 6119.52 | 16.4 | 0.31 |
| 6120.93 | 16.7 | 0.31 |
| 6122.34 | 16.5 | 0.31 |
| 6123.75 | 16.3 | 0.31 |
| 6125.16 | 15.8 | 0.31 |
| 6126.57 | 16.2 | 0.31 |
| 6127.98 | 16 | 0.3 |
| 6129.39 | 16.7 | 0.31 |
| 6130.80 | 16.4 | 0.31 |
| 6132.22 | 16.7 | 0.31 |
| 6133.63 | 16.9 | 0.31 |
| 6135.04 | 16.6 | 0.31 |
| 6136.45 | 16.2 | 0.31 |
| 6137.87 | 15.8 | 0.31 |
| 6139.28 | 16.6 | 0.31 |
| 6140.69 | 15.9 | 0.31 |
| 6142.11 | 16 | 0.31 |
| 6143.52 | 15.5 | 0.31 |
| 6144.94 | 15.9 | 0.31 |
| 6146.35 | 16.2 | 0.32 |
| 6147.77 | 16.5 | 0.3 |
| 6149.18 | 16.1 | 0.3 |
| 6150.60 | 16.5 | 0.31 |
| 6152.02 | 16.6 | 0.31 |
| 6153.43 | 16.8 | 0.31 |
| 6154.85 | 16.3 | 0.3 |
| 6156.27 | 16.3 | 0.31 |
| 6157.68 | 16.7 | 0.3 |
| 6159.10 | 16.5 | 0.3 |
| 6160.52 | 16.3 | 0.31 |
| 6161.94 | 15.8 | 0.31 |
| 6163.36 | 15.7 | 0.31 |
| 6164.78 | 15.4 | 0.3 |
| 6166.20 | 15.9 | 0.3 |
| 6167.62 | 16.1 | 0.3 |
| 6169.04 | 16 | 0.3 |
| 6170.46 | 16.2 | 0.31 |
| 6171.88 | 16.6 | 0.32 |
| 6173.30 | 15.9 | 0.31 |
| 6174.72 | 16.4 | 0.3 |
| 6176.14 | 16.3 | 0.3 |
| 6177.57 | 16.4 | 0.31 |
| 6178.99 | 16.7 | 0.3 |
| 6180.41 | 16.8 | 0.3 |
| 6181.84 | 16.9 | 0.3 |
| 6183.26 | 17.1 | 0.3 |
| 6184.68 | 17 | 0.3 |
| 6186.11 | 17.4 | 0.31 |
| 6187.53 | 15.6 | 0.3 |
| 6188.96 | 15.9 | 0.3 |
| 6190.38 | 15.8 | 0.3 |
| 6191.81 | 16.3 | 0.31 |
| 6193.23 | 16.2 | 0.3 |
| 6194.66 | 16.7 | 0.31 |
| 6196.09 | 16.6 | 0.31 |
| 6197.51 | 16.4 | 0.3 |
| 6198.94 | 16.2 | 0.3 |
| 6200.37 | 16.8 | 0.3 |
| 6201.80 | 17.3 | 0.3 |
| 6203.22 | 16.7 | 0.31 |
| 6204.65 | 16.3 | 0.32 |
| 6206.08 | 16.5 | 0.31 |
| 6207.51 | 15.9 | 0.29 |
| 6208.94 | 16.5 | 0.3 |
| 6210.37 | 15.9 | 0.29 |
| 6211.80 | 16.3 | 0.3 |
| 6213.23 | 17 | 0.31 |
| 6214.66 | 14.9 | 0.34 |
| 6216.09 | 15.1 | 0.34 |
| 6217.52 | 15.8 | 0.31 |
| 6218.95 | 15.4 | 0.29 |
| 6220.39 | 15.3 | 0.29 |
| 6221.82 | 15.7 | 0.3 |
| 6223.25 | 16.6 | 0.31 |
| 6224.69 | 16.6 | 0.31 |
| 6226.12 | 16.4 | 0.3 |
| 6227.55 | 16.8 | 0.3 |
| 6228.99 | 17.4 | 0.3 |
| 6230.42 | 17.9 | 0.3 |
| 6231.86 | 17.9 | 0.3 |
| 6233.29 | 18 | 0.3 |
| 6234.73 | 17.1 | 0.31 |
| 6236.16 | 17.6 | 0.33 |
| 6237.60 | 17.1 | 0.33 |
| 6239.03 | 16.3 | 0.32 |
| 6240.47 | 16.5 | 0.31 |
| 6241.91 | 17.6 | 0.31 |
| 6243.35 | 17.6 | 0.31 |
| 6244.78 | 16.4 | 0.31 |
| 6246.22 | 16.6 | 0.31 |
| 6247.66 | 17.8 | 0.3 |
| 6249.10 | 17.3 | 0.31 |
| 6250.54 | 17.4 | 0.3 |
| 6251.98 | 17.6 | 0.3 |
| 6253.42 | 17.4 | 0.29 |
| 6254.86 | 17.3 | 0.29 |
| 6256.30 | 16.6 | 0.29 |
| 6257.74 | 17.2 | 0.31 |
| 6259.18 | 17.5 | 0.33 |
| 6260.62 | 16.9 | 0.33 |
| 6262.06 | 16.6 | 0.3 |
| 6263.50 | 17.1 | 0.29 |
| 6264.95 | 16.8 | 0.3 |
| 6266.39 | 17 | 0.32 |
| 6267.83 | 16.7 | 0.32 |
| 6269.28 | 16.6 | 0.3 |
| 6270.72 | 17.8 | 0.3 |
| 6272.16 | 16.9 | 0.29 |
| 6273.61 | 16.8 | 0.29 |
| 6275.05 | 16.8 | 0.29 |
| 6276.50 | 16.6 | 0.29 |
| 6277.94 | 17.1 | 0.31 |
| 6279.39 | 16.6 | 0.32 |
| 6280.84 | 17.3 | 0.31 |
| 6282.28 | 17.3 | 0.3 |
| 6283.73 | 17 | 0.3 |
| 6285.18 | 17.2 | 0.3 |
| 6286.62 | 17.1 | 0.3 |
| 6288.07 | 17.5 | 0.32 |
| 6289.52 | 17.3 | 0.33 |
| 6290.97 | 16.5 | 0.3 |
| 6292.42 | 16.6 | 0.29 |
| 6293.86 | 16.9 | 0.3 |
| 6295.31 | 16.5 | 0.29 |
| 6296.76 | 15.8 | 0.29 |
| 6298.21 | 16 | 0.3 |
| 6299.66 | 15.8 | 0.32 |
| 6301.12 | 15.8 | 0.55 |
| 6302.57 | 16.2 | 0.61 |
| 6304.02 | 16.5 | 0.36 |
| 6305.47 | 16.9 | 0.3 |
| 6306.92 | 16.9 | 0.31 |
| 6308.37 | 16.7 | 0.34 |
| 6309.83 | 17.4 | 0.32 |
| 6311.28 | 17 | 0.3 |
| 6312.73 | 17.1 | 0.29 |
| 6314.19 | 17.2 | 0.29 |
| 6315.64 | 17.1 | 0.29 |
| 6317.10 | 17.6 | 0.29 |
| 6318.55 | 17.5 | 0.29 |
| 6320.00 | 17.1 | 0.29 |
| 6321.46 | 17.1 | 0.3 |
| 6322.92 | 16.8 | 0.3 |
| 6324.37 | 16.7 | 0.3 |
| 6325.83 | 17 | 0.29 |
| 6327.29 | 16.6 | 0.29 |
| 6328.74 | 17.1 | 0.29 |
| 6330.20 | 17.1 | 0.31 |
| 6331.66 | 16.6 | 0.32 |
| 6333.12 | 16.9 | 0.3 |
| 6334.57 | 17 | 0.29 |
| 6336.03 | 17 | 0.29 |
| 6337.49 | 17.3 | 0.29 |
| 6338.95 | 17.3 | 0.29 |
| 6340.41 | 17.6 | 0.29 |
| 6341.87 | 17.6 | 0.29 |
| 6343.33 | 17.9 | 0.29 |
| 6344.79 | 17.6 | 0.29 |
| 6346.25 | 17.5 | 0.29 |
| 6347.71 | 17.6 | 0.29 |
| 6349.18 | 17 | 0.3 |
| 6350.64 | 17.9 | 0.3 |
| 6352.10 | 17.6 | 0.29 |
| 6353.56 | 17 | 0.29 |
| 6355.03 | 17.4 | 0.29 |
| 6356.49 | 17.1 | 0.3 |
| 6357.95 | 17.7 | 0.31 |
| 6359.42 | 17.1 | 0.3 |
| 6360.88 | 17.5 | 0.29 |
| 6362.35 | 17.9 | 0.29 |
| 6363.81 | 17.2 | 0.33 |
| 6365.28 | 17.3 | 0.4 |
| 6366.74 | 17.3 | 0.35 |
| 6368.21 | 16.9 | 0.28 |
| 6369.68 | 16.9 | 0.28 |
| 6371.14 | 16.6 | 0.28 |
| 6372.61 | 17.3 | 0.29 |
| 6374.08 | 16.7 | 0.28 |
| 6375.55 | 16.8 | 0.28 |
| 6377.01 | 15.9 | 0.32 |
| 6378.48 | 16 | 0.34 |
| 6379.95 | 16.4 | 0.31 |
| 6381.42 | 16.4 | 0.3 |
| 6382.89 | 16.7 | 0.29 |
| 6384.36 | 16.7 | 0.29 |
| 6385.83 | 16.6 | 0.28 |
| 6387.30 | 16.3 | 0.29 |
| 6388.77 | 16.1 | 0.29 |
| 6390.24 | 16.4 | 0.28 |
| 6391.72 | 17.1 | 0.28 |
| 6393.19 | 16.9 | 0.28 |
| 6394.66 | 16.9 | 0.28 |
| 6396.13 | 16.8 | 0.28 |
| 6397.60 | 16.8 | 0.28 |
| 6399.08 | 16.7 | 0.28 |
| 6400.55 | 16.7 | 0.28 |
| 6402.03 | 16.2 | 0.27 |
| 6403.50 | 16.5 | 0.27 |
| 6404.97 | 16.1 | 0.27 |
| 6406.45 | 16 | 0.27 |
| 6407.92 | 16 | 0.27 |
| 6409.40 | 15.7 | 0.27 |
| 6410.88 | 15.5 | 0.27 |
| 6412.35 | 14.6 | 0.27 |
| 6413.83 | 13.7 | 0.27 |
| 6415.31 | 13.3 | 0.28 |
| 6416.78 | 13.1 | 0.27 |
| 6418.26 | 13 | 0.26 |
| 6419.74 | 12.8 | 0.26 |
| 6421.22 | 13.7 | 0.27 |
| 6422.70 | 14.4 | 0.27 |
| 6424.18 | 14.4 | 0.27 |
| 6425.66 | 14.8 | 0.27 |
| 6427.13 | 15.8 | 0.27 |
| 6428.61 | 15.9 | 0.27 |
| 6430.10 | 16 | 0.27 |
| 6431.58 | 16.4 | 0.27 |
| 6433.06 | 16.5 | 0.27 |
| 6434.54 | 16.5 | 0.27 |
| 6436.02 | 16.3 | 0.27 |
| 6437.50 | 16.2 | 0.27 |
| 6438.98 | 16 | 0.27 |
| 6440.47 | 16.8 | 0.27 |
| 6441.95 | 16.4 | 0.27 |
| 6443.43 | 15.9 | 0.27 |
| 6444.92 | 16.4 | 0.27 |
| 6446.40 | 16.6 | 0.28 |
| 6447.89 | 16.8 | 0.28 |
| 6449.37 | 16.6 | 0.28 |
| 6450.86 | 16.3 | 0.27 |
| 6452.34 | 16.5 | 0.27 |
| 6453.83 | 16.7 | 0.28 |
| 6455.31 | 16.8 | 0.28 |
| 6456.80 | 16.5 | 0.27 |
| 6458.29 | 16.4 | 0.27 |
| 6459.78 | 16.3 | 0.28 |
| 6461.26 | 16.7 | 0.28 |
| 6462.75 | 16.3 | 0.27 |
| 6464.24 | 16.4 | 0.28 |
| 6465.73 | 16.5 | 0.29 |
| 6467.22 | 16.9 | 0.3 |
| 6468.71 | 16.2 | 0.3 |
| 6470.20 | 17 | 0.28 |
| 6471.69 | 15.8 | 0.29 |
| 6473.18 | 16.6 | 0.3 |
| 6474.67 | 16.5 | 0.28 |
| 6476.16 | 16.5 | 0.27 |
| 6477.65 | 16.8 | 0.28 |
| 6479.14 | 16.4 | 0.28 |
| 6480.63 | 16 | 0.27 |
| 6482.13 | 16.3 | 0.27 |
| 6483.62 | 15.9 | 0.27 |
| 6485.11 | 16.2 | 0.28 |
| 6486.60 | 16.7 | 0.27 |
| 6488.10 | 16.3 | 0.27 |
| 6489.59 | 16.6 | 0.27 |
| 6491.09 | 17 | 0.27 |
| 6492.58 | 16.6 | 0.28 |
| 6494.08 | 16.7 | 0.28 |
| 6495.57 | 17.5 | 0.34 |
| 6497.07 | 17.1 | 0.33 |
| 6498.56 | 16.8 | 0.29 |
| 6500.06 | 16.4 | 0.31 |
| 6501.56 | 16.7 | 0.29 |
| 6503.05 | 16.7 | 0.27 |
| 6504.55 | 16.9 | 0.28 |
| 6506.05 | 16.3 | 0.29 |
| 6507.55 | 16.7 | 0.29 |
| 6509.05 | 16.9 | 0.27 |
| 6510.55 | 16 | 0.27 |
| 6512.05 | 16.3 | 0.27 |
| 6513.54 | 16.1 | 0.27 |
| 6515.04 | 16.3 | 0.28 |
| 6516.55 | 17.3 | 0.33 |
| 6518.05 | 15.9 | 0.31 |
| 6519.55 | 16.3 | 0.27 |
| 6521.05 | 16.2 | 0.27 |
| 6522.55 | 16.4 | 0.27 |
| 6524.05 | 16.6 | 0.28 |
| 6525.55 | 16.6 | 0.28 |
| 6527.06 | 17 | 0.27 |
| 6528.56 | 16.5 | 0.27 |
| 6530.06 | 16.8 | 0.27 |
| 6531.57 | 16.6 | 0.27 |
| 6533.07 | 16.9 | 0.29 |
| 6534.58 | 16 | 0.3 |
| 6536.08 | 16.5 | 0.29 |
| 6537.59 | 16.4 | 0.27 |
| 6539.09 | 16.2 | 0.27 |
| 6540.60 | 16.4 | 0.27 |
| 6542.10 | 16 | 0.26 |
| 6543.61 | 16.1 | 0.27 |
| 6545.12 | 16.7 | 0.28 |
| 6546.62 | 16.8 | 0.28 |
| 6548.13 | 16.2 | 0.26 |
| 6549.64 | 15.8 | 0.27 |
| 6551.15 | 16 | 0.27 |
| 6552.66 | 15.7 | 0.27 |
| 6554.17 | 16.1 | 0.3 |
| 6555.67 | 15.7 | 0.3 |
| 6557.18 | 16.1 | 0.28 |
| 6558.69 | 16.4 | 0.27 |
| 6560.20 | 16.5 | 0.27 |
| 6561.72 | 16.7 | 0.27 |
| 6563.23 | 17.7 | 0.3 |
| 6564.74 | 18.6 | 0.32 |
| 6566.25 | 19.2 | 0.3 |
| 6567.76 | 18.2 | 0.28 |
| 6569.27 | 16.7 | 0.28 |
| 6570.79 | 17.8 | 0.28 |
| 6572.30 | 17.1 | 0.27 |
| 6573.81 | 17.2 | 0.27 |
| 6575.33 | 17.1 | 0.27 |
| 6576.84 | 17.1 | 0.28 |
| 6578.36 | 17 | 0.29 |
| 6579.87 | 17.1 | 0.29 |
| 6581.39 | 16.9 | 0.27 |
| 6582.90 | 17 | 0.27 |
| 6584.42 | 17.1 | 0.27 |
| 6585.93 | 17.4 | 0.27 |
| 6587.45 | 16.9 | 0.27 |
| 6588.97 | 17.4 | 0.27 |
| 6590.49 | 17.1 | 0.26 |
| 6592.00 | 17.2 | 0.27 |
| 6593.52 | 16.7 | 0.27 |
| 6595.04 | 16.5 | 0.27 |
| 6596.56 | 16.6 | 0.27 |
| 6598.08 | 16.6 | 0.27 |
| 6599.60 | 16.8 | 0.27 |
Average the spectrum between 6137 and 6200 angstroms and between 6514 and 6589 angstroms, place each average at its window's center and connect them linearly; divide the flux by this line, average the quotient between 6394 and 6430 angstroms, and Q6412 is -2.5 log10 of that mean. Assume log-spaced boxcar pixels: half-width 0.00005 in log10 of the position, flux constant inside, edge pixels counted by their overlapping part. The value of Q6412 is 0.09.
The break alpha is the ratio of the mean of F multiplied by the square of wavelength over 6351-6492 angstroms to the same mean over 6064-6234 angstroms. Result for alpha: 1.09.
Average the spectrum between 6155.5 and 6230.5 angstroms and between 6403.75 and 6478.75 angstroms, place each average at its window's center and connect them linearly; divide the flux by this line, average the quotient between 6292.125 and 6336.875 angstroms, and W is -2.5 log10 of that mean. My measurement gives -0.05 mag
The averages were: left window 16.3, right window 15.8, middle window 16.8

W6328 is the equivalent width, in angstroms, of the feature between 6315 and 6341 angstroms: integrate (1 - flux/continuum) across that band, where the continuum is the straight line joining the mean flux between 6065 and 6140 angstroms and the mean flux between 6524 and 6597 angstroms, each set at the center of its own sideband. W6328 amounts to -0.9 angstroms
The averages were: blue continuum 16.2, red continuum 16.8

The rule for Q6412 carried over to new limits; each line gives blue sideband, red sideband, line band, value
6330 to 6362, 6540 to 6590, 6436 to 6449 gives 0.048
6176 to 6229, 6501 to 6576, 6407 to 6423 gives 0.167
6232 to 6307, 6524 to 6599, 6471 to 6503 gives 0.018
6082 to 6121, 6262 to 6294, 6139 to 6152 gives 0.008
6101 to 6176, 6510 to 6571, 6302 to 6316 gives -0.032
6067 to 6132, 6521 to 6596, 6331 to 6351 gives -0.054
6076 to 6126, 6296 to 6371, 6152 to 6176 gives 0.012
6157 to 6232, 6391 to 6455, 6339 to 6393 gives -0.074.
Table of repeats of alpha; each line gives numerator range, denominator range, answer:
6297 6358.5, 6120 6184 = 1.11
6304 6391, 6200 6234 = 1.08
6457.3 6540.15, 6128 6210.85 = 1.12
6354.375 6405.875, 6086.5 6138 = 1.13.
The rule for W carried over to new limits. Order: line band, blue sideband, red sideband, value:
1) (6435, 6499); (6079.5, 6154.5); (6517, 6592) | 0.01 mag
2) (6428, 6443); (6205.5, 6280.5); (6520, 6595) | 0.03 mag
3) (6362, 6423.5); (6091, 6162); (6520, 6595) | 0.04 mag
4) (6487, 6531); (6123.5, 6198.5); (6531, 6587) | 0.01 mag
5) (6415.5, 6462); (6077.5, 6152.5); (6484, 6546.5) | 0.05 mag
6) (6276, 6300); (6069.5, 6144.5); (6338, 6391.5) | 0.00 mag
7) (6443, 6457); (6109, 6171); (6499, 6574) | 0.00 mag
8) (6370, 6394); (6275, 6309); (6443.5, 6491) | 0.00 mag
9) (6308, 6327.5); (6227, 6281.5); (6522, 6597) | 0.00 mag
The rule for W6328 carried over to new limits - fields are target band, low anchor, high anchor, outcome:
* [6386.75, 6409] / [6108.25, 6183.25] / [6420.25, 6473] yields -0.43 angstroms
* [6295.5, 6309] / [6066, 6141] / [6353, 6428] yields -0.13 angstroms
